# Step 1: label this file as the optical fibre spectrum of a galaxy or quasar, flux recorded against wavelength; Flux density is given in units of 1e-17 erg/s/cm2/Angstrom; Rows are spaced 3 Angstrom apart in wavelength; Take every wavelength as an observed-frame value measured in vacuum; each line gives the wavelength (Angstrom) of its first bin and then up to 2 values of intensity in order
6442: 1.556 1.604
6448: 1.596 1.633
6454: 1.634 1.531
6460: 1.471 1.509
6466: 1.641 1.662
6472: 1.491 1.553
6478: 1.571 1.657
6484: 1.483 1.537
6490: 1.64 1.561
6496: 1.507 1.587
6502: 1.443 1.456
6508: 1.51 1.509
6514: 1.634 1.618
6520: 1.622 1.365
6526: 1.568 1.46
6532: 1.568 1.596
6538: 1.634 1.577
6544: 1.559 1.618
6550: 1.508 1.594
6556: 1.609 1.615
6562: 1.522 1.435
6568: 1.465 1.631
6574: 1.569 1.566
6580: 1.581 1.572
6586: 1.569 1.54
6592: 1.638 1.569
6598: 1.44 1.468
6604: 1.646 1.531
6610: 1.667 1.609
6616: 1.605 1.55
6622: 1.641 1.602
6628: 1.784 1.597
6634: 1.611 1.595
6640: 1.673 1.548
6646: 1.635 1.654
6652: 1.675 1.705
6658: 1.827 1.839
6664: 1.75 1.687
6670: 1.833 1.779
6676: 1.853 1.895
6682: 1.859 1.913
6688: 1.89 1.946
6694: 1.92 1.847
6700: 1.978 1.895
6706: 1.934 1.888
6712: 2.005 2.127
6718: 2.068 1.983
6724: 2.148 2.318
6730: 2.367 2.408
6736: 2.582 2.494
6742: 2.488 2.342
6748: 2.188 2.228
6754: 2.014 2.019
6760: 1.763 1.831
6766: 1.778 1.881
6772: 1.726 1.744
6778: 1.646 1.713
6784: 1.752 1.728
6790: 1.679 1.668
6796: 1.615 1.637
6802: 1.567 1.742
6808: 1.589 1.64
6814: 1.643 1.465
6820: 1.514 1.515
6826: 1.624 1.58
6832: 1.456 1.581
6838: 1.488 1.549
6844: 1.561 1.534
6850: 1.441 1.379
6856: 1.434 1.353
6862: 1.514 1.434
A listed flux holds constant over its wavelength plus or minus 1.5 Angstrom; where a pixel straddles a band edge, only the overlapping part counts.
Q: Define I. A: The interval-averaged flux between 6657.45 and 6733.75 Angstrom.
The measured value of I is 1.96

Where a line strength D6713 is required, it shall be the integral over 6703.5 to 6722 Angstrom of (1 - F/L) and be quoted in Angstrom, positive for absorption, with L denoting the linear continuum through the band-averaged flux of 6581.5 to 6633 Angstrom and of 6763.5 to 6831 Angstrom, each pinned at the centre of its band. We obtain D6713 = -4.2 Angstrom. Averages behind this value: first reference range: 1.59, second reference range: 1.66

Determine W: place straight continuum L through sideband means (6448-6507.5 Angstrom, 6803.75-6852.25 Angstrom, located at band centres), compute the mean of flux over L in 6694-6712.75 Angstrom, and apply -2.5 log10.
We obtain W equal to -0.23 mag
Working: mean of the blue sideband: 1.56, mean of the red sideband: 1.55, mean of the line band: 1.92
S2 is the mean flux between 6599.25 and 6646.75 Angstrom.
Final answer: 1.61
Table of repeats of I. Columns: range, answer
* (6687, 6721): 1.96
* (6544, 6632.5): 1.58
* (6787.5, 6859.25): 1.56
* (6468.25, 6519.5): 1.55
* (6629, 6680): 1.71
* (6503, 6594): 1.56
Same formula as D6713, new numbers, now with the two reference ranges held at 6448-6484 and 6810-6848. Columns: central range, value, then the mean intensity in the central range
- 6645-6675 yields -3.5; 1.74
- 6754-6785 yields -4.9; 1.8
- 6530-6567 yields 0.0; 1.57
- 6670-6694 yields -4.9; 1.88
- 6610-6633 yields -1.0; 1.63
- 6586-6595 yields -0.1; 1.58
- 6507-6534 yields 0.5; 1.54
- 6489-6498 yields 0.0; 1.57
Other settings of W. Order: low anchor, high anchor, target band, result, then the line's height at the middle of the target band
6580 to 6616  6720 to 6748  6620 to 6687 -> 0.097 mag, 1.89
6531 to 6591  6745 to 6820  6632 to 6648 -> 0.017 mag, 1.64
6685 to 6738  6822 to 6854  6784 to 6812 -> 0.025 mag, 1.7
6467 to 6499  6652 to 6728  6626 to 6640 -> 0.104 mag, 1.81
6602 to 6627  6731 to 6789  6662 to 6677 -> -0.011 mag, 1.76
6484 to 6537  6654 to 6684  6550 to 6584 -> 0.052 mag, 1.63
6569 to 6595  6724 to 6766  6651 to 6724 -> 0.059 mag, 1.99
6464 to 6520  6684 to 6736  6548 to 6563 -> 0.087 mag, 1.7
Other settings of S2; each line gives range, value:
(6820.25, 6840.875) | 1.54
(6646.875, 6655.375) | 1.67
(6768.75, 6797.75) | 1.71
